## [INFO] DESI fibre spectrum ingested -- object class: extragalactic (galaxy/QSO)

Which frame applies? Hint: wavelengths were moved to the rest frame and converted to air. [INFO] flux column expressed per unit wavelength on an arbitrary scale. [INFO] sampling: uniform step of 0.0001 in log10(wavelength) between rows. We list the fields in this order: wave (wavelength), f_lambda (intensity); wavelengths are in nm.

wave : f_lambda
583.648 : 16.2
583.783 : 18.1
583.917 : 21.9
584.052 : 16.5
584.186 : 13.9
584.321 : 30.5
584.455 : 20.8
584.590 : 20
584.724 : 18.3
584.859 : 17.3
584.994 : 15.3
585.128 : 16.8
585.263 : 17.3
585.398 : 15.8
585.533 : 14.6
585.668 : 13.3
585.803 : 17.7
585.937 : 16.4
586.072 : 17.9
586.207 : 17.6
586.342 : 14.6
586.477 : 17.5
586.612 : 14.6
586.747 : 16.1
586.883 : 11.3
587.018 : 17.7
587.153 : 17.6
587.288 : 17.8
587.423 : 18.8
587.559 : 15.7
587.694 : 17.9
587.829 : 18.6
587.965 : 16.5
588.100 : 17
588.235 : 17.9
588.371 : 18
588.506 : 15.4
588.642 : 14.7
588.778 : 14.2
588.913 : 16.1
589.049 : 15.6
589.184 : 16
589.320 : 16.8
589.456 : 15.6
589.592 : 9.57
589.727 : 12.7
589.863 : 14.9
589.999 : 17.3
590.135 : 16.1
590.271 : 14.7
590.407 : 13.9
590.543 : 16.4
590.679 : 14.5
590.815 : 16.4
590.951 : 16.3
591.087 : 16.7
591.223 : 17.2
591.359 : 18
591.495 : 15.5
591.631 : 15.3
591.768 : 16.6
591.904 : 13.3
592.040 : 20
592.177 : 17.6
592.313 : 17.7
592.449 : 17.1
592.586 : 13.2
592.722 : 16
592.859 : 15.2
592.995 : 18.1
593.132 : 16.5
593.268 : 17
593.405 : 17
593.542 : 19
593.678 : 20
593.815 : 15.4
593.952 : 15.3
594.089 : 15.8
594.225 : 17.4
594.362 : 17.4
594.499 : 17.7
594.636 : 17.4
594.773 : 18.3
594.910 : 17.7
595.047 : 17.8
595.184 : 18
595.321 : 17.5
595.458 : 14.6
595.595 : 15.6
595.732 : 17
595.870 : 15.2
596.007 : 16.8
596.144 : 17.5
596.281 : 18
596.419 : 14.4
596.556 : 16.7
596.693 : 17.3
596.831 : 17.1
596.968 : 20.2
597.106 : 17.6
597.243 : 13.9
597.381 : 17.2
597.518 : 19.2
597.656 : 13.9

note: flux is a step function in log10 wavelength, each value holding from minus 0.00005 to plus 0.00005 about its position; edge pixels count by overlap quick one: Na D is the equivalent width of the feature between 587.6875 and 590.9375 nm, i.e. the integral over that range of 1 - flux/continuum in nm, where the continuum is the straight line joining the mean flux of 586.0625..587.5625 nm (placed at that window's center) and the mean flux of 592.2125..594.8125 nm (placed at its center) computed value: 0.18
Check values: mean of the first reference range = 16.4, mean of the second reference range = 16.9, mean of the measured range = 15.7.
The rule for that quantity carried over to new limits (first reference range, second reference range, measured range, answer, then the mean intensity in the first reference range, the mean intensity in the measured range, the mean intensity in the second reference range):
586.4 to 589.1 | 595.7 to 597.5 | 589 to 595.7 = 0.14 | 16.4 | 16.3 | 16.9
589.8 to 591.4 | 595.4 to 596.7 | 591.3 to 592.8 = -0.03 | 16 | 16.4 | 16.3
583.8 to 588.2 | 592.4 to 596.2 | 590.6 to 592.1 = 0.06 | 17.3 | 16.3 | 16.8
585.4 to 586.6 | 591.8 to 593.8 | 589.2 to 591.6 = 0.17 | 16.1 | 15.5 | 16.9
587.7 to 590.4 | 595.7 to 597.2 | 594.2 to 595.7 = -0.04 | 15.7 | 17.2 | 17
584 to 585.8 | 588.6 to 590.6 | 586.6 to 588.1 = -0.04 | 17.7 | 16.7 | 15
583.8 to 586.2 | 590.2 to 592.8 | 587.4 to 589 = 0.03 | 17.9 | 16.7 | 16.1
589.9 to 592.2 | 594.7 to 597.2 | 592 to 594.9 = -0.08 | 16.2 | 17.1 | 17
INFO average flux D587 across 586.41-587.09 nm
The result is 15.4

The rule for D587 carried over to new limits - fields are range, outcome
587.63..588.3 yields 17.6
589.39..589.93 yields 13.2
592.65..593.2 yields 16.4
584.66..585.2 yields 16.9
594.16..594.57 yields 17.5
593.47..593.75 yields 19.4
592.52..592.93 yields 14.9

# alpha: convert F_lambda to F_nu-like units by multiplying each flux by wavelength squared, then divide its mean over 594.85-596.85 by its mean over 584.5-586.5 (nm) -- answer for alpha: 1.0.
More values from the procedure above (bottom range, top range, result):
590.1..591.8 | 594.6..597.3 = 1.08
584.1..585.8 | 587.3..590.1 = 0.91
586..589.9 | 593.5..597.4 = 1.09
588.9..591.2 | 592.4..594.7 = 1.11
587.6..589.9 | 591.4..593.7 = 1.08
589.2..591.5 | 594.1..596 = 1.12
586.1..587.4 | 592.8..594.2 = 1.07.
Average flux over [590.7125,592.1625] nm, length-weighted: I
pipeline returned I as 16.5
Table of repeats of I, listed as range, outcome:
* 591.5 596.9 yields 16.8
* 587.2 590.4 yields 16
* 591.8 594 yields 16.8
